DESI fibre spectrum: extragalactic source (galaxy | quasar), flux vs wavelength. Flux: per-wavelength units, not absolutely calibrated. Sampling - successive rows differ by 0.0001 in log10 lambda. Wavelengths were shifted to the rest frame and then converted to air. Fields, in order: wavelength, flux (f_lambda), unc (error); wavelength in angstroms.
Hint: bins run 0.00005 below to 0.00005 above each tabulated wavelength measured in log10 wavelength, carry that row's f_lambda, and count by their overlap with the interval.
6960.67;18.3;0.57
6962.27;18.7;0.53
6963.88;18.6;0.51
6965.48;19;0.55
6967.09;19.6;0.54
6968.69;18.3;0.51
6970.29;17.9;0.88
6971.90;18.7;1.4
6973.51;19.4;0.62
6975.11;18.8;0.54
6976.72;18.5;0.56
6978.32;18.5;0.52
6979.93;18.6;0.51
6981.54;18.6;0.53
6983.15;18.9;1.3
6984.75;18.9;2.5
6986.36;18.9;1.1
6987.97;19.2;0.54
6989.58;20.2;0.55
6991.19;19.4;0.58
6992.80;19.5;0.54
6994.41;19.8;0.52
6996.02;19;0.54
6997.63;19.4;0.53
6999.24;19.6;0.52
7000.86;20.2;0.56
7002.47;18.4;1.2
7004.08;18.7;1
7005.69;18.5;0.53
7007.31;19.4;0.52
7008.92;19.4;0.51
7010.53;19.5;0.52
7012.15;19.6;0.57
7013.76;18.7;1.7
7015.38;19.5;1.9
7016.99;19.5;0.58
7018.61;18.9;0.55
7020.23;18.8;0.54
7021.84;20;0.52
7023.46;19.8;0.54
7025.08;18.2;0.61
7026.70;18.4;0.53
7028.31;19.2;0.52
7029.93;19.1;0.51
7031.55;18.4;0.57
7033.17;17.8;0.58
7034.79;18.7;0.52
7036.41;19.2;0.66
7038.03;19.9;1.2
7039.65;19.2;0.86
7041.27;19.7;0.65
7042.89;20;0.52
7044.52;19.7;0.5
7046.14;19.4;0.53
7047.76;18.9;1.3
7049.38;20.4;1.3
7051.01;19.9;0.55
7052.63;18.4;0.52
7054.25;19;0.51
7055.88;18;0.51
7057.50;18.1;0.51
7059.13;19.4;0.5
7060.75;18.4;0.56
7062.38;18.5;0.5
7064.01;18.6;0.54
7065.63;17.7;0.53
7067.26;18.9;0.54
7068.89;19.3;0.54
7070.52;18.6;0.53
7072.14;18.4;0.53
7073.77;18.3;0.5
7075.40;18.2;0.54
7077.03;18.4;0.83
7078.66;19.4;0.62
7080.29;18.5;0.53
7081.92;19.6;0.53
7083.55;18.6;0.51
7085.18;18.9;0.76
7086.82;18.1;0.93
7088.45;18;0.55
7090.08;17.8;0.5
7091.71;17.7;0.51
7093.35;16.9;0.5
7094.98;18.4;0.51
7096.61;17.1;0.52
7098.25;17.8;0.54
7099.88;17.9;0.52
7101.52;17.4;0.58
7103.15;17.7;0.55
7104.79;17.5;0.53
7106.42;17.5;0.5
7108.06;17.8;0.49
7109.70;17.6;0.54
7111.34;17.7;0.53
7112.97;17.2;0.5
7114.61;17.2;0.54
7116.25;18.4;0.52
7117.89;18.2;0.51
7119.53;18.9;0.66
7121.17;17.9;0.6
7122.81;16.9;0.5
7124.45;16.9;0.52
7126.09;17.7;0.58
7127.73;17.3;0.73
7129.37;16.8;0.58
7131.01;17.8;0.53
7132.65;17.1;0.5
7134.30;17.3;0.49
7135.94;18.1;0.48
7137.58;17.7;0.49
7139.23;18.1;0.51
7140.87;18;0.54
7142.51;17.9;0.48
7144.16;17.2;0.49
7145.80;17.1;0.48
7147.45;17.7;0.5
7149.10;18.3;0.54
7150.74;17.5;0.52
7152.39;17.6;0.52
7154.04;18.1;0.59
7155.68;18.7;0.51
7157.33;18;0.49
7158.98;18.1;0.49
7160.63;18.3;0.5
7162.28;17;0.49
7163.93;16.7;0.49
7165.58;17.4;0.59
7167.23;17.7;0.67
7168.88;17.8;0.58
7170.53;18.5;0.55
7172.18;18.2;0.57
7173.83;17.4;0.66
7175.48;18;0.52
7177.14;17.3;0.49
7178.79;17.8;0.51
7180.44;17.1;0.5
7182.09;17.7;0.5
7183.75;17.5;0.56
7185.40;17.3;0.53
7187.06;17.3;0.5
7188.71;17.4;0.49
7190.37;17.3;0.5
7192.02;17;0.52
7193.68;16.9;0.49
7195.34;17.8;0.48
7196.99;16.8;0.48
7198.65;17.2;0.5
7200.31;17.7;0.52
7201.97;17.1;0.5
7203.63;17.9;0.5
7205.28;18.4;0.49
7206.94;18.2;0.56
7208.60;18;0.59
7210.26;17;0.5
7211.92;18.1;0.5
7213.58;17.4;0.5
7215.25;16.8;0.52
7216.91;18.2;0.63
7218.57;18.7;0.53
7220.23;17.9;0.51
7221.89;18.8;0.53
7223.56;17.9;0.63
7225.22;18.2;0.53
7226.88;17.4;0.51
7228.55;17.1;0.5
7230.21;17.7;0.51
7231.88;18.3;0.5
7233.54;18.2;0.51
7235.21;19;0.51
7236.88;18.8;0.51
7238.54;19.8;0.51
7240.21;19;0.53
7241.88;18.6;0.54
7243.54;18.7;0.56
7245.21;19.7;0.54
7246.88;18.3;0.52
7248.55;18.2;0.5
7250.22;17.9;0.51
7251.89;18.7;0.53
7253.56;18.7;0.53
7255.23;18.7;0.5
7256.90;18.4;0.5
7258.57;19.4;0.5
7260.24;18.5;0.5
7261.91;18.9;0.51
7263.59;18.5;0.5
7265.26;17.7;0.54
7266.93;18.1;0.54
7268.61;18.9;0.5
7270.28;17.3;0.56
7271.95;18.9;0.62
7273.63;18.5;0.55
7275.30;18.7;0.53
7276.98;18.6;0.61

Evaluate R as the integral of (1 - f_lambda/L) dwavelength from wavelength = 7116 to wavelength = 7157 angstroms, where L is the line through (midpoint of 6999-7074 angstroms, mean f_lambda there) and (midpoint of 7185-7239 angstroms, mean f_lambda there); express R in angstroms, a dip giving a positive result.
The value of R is 1.35 angstroms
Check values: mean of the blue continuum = 19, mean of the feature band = 17.7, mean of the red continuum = 17.8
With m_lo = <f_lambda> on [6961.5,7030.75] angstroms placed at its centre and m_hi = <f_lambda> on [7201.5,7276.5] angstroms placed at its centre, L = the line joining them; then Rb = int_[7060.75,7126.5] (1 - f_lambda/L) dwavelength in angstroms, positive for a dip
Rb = 2.46 angstroms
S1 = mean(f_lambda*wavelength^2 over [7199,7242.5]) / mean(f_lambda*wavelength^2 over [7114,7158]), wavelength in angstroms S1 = 1.0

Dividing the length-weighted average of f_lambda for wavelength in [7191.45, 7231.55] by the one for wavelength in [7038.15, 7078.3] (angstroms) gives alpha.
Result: 0.94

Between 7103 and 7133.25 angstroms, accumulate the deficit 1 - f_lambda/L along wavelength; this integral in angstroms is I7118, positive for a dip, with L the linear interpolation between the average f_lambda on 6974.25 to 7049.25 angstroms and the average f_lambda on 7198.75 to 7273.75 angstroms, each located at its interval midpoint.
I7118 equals 1.85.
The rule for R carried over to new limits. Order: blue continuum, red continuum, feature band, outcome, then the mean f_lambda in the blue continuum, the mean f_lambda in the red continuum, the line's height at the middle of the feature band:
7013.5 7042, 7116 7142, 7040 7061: -0.5 angstroms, 19.1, 17.7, 18.8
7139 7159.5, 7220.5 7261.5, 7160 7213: 1.7 angstroms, 17.9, 18.5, 18.1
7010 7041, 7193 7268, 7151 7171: 0.7 angstroms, 19.1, 18.2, 18.5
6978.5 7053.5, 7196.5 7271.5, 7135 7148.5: 0.6 angstroms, 19.2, 18.2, 18.6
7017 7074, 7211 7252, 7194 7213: 0.8 angstroms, 19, 18.3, 18.4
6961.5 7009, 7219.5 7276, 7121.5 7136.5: 1.1 angstroms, 19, 18.5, 18.7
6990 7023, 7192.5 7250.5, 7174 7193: 0.9 angstroms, 19.3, 18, 18.3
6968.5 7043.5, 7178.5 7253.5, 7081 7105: 0.8 angstroms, 19.1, 17.9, 18.6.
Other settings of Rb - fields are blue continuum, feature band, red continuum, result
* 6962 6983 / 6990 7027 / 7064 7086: -1.1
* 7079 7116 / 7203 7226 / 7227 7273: 0.5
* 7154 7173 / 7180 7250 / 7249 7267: 1.2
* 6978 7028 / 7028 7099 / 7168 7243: 0.3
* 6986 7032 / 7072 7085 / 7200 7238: 0.1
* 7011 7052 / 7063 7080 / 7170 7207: 0.2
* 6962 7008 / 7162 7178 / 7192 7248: 0.5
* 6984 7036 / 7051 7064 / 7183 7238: 0.1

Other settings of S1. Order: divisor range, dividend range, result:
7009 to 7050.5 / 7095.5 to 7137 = 0.94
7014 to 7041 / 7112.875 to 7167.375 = 0.96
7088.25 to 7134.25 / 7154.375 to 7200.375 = 1.02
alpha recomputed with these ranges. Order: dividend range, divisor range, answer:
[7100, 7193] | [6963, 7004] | 0.93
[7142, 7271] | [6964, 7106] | 0.95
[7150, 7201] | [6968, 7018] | 0.92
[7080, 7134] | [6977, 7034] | 0.93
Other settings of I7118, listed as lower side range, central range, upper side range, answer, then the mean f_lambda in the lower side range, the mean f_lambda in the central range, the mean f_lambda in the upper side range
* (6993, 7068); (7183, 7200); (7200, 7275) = 1.1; 19.1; 17.3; 18.3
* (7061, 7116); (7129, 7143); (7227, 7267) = 0.4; 18.1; 17.7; 18.5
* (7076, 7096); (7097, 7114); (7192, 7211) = 0.6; 18.3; 17.6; 17.5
